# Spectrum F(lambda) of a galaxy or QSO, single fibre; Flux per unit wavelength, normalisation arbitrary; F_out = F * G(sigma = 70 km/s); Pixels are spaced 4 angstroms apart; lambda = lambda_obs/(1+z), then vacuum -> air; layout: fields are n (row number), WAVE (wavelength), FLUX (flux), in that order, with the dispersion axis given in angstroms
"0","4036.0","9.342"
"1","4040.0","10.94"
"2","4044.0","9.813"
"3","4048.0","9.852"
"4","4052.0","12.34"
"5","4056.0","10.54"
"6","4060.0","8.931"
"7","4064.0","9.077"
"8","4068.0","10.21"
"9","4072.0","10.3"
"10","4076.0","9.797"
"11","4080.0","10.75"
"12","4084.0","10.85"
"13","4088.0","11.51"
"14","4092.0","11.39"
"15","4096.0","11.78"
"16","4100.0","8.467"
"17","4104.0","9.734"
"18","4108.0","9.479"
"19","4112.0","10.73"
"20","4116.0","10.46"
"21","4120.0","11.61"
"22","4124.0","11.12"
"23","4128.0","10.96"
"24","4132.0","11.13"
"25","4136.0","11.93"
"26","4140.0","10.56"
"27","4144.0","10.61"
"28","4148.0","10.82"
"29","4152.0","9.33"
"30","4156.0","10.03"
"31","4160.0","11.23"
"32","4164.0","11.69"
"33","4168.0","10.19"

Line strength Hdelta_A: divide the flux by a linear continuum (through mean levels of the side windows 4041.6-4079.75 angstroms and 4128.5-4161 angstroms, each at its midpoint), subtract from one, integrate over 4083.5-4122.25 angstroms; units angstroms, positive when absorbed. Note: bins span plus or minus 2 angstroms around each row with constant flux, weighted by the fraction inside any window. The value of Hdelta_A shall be -0.7 angstroms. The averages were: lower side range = 10.1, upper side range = 10.7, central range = 10.6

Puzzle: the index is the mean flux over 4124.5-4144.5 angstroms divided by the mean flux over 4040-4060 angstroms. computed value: 1.06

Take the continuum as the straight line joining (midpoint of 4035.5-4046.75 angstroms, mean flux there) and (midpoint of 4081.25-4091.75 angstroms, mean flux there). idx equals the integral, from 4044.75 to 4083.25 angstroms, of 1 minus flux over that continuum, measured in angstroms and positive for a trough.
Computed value 1.6 angstroms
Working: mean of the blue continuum 10.1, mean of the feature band 10.2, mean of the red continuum 11.2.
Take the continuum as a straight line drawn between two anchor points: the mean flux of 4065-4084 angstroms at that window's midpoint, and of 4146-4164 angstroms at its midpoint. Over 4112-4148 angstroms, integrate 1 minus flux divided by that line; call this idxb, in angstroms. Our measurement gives -2.0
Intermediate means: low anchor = 10.3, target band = 11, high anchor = 10.5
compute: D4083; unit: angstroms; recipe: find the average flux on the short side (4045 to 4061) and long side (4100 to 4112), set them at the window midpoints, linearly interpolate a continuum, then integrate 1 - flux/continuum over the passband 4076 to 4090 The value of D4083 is -1.2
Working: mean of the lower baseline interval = 10.5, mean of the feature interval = 10.9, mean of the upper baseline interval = 9.6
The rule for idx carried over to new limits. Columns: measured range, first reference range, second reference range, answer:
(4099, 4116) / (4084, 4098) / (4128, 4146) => 2.3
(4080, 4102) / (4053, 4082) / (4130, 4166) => -1.2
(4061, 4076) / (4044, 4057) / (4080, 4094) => 1.6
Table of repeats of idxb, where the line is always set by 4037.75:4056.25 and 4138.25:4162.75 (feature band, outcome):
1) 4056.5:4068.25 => 1.35 angstroms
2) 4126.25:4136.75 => -0.77 angstroms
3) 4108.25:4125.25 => -0.45 angstroms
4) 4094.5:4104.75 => 0.62 angstroms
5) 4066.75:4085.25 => 0.45 angstroms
